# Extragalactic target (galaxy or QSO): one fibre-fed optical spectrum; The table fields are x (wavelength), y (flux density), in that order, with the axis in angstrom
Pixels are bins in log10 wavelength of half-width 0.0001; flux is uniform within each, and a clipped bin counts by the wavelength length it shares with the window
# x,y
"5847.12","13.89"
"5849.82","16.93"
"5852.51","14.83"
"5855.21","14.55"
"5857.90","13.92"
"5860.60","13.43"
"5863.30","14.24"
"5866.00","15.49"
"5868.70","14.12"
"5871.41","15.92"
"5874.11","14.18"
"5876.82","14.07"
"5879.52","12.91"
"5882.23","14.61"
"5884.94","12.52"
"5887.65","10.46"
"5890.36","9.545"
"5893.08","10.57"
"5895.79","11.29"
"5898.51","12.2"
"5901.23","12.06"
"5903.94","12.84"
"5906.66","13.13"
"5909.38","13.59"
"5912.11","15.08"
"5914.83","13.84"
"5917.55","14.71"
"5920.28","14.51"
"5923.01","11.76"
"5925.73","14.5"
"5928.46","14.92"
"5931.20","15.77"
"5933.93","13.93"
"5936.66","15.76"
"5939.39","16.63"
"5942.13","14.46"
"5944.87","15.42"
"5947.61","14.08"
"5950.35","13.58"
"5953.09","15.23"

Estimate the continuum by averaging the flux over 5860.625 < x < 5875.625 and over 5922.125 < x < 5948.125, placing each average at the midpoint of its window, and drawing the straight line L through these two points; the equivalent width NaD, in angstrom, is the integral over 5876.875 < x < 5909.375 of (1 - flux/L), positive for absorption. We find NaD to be 5.6 angstrom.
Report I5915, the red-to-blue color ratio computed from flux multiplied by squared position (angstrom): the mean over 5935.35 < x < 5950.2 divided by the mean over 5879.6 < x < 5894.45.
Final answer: 1.32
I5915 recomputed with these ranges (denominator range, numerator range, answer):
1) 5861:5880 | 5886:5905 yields 0.79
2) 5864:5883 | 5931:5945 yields 1.08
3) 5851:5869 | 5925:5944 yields 1.08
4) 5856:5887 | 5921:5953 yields 1.07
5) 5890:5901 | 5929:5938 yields 1.38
